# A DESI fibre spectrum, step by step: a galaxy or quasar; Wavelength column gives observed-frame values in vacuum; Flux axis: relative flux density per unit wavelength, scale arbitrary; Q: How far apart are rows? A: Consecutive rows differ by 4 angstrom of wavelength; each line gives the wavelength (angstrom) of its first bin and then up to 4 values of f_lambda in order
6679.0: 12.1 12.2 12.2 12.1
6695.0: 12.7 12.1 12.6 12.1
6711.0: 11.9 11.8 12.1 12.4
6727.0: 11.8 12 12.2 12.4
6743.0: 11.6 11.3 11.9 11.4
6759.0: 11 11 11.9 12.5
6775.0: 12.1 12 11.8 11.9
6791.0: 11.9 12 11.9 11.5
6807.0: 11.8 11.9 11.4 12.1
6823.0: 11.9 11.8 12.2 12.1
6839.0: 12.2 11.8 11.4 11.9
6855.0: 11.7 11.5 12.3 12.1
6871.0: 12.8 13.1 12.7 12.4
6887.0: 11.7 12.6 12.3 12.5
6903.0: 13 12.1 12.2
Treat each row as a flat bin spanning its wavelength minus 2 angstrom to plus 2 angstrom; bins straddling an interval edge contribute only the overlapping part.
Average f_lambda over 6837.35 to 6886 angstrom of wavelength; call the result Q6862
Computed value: 12.1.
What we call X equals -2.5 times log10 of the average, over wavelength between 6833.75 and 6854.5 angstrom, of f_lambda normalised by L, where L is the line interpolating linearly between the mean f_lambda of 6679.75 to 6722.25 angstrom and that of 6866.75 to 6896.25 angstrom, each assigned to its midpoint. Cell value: 0.05 mag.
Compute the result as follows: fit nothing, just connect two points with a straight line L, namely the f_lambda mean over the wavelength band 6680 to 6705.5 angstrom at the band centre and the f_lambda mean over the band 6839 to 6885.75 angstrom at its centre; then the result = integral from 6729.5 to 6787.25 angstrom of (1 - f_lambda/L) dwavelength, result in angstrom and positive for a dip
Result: 2.1 angstrom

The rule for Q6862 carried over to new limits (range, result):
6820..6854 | 11.9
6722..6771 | 11.8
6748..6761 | 11.4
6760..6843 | 11.9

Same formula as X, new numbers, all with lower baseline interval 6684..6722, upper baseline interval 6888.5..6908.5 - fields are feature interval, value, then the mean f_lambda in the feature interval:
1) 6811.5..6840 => 0.04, 11.9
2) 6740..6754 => 0.06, 11.6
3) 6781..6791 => 0.04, 11.9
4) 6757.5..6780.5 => 0.05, 11.8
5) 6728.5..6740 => 0.01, 12.2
